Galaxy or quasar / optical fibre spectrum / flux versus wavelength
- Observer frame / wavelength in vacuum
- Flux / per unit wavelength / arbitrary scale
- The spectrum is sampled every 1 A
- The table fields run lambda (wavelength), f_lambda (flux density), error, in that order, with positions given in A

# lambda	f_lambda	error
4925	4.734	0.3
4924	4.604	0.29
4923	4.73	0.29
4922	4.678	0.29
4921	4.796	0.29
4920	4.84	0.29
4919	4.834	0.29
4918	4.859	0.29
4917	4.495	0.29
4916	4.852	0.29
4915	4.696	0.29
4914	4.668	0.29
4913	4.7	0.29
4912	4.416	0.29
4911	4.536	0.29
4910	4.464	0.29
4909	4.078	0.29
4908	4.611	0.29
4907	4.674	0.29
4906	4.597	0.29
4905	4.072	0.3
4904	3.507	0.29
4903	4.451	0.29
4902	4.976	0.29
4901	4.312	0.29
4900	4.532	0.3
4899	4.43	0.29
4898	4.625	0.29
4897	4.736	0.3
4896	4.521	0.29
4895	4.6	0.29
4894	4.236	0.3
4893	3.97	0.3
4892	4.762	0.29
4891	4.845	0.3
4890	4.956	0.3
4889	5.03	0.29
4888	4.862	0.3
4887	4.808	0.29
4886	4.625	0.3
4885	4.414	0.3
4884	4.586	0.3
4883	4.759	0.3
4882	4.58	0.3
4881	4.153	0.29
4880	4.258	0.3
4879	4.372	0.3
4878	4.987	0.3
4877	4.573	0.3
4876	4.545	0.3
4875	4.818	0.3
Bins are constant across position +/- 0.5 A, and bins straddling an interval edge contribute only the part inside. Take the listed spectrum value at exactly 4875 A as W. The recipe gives 4.818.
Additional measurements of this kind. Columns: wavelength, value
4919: 4.834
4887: 4.808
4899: 4.43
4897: 4.736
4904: 3.507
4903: 4.451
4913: 4.7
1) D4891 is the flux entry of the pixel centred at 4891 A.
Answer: 4.845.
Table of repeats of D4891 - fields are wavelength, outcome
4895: 4.6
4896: 4.521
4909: 4.078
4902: 4.976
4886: 4.625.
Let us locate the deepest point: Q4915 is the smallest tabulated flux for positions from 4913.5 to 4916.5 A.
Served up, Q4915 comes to 4.668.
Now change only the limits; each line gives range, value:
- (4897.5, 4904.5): 3.507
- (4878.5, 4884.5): 4.153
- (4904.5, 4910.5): 4.072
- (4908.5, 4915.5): 4.078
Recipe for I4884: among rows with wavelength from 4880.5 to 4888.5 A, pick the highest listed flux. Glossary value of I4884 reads 4.862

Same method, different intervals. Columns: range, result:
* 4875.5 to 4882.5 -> 4.987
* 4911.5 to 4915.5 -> 4.7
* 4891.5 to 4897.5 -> 4.762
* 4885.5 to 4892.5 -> 5.03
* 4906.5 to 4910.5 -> 4.674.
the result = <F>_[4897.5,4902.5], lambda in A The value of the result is 4.58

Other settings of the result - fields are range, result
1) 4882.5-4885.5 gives 4.59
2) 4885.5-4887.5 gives 4.72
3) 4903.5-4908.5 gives 4.29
